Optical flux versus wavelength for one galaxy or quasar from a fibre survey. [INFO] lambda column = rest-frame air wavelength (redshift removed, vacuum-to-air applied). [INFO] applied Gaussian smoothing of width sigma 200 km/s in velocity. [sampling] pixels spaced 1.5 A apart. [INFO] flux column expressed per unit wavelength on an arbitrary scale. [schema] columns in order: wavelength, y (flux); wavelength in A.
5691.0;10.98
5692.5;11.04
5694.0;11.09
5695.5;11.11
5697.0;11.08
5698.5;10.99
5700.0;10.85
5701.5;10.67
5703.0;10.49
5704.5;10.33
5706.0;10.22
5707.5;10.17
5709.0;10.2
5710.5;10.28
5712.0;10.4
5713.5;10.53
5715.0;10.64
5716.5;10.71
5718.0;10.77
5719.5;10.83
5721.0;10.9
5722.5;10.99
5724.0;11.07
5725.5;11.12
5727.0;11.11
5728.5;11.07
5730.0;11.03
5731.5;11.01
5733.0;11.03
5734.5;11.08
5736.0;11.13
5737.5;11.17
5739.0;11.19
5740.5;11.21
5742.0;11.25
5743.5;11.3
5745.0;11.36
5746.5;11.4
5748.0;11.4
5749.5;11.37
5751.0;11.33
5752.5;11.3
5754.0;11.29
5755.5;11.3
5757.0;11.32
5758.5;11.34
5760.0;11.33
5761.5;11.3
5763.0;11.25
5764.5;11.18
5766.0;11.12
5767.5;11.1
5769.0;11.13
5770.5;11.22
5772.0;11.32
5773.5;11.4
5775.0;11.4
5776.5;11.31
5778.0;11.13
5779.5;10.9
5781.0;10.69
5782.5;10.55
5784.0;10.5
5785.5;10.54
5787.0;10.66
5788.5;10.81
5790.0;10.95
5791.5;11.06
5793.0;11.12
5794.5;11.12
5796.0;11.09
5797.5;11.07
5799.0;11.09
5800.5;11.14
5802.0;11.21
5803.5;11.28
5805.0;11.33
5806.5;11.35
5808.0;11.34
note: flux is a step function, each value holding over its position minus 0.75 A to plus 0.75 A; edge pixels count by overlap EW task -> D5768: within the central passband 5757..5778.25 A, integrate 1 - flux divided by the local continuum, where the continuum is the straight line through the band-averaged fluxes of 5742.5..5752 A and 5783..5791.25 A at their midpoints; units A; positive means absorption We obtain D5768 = -0.4 A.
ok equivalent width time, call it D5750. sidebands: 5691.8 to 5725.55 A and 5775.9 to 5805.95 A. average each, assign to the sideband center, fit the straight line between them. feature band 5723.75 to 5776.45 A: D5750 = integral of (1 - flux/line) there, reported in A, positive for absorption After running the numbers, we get -1.9 A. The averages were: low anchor 10.7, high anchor 11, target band 11.2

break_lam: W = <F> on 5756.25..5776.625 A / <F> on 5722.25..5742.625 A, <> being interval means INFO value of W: 1.01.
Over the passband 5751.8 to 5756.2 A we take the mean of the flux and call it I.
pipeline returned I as 11.3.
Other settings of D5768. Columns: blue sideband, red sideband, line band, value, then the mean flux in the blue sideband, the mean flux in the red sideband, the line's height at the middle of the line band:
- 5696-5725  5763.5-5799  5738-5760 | -0.94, 10.6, 11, 10.8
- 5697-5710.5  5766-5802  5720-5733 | -0.46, 10.5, 11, 10.7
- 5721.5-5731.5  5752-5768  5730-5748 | -0.10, 11.1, 11.3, 11.1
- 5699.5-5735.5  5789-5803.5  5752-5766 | -0.46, 10.7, 11.1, 10.9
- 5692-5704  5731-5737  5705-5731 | 0.68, 10.9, 11.1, 11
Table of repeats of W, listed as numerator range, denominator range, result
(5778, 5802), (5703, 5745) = 1.01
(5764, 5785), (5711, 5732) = 1.02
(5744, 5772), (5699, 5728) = 1.06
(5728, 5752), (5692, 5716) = 1.05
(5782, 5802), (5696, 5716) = 1.04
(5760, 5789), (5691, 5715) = 1.04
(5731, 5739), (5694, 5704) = 1.02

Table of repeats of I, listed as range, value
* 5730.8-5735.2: 11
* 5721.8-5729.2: 11.1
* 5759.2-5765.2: 11.3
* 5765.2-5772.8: 11.2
